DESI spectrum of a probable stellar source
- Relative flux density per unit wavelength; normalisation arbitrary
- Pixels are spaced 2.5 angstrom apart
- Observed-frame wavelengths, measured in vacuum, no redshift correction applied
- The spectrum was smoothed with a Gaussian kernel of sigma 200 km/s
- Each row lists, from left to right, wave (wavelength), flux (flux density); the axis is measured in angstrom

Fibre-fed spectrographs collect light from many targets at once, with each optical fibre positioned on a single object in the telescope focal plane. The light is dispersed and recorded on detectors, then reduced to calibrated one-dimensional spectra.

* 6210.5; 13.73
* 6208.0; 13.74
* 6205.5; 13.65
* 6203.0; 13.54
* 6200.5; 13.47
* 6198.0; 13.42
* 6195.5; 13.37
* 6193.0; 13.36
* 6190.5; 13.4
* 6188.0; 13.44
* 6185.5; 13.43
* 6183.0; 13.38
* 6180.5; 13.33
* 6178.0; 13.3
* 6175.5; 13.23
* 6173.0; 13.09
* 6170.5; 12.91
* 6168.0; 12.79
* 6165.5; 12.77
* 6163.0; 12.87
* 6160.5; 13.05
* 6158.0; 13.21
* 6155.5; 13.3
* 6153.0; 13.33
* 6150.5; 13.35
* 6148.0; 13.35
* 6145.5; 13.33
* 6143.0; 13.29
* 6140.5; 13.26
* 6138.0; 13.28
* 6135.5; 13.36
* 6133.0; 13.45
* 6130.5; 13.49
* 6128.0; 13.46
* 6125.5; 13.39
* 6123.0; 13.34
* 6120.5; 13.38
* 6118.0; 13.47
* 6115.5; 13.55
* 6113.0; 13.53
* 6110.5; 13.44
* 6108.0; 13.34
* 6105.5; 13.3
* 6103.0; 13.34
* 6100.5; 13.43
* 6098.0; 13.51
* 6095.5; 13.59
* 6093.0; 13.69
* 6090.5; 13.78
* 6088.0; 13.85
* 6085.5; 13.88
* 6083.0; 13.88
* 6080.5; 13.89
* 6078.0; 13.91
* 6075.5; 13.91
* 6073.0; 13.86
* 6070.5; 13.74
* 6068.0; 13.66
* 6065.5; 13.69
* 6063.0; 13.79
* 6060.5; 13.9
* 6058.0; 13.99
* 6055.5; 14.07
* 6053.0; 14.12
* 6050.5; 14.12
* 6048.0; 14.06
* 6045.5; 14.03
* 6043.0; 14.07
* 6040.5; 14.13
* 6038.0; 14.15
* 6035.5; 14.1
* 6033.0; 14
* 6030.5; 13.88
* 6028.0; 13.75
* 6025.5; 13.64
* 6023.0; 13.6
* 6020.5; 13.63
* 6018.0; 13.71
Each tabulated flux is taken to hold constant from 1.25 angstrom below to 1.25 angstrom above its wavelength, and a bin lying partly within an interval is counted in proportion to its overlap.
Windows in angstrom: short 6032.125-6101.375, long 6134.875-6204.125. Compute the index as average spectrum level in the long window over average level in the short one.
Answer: 1.0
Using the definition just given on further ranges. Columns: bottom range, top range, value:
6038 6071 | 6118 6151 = 0.96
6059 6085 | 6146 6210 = 0.96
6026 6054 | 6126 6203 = 0.95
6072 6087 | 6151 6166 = 0.94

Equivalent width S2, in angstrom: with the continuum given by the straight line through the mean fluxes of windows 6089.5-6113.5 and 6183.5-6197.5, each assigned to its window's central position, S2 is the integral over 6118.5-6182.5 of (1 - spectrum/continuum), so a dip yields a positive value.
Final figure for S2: 1.0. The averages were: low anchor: 13.5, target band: 13.2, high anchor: 13.4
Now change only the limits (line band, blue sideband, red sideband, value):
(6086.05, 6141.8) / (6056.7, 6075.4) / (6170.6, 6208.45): 0.72 angstrom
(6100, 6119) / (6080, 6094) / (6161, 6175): 0.21 angstrom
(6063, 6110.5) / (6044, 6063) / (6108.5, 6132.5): 0.21 angstrom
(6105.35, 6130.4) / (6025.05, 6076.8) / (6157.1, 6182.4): 0.03 angstrom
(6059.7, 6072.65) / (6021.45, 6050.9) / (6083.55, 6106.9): 0.02 angstrom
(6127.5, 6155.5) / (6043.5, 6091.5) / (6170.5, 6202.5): 0.41 angstrom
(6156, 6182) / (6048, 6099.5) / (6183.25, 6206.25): 0.89 angstrom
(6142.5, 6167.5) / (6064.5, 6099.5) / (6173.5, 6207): 0.66 angstrom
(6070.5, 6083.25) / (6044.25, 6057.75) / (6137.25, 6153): -0.01 angstrom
